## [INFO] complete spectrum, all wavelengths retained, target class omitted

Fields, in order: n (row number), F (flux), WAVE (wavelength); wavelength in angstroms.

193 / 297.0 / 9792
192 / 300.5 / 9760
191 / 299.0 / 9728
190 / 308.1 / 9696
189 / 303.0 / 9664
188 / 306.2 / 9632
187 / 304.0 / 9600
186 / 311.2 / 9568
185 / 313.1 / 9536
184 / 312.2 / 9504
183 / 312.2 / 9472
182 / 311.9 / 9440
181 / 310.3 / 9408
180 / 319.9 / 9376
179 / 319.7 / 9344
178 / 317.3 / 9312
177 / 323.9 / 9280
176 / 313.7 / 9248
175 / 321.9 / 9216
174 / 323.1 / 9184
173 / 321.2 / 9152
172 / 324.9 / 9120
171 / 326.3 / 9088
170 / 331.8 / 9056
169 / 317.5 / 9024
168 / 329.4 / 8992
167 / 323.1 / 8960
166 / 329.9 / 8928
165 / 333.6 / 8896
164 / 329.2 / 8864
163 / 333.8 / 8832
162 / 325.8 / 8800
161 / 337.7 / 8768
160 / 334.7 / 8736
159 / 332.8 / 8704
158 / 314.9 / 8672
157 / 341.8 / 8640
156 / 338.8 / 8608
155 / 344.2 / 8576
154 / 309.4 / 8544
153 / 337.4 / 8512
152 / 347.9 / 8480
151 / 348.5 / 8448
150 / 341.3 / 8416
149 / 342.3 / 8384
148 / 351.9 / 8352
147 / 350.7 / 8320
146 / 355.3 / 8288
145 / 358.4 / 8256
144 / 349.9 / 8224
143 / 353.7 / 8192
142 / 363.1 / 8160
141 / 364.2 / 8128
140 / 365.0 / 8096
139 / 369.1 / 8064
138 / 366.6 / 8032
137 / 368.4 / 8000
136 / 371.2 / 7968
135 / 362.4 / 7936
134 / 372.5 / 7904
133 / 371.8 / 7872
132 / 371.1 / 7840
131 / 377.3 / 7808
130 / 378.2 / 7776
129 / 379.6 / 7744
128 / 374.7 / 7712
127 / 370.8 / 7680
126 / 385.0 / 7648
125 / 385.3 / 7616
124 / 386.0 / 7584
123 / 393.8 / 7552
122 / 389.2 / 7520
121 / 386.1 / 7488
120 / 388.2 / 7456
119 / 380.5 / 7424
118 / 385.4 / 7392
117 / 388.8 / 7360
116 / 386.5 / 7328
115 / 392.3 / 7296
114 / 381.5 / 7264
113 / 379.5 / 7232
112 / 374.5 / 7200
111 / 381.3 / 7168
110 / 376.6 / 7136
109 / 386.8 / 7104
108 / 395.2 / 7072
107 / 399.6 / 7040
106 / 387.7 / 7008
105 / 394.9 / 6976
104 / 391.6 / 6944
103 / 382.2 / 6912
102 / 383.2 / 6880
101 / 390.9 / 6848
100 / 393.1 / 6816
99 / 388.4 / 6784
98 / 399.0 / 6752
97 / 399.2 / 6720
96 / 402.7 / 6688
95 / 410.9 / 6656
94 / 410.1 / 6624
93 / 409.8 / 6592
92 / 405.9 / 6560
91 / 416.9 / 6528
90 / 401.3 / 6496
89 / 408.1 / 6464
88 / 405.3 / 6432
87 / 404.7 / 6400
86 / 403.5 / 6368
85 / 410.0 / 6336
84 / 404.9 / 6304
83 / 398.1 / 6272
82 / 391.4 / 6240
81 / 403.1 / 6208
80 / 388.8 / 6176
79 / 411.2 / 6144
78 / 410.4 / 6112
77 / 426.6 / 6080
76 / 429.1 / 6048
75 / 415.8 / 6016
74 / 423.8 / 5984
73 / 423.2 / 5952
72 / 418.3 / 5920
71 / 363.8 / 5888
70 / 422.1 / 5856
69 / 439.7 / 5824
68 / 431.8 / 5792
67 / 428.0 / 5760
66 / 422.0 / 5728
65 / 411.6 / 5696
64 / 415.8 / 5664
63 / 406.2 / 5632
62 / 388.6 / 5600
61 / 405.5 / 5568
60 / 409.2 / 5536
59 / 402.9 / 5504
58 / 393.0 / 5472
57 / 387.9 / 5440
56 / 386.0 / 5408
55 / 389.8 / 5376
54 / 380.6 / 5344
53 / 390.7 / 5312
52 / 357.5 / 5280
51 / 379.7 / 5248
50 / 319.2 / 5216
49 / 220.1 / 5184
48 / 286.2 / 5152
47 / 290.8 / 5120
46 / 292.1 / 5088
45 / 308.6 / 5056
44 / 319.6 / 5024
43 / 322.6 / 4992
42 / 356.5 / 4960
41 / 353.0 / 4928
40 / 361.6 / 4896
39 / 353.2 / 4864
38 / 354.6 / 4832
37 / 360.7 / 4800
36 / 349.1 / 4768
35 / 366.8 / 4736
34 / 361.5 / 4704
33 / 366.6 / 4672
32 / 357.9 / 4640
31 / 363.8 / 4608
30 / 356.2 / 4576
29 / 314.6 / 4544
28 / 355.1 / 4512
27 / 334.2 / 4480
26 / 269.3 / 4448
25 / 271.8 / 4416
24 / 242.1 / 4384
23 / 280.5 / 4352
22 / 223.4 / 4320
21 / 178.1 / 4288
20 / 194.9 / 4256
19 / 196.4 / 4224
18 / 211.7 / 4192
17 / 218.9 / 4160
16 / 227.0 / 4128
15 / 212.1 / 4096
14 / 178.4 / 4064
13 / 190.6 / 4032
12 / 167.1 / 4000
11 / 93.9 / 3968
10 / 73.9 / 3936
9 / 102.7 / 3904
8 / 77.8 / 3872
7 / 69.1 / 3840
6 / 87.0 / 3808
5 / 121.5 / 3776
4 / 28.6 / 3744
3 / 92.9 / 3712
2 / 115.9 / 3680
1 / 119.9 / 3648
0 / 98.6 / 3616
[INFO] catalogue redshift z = 0.00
